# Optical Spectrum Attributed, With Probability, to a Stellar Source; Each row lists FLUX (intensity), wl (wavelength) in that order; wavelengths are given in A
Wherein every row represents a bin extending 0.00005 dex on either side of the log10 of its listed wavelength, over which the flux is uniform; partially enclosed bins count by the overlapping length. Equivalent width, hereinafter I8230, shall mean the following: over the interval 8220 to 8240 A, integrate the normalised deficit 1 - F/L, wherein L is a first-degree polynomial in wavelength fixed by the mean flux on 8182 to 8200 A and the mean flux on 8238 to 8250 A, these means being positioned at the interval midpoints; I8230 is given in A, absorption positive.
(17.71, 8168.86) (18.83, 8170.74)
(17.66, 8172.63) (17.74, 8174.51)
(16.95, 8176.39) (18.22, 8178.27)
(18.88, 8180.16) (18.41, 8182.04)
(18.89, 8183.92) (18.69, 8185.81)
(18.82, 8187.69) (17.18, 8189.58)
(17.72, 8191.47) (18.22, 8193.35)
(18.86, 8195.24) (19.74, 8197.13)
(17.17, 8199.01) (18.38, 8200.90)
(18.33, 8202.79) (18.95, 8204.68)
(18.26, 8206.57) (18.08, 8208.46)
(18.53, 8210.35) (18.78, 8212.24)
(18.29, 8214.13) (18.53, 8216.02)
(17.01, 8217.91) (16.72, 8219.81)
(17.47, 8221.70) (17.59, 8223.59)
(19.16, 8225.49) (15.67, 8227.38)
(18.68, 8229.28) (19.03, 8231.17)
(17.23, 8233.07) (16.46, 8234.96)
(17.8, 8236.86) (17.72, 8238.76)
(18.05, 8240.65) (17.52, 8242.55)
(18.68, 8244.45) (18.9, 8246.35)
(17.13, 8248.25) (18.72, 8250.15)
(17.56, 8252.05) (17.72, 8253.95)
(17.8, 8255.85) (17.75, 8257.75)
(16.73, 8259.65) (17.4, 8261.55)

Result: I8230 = 0.5 A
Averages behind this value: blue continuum 18.4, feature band 17.7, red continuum 18.1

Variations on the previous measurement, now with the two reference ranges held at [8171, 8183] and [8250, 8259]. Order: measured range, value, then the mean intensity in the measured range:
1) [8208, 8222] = -0.02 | 17.9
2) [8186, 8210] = -0.48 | 18.3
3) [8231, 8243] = 0.17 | 17.6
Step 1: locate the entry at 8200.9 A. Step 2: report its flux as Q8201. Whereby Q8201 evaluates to 18.38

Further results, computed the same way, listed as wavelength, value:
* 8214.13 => 18.29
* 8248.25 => 17.13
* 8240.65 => 18.05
